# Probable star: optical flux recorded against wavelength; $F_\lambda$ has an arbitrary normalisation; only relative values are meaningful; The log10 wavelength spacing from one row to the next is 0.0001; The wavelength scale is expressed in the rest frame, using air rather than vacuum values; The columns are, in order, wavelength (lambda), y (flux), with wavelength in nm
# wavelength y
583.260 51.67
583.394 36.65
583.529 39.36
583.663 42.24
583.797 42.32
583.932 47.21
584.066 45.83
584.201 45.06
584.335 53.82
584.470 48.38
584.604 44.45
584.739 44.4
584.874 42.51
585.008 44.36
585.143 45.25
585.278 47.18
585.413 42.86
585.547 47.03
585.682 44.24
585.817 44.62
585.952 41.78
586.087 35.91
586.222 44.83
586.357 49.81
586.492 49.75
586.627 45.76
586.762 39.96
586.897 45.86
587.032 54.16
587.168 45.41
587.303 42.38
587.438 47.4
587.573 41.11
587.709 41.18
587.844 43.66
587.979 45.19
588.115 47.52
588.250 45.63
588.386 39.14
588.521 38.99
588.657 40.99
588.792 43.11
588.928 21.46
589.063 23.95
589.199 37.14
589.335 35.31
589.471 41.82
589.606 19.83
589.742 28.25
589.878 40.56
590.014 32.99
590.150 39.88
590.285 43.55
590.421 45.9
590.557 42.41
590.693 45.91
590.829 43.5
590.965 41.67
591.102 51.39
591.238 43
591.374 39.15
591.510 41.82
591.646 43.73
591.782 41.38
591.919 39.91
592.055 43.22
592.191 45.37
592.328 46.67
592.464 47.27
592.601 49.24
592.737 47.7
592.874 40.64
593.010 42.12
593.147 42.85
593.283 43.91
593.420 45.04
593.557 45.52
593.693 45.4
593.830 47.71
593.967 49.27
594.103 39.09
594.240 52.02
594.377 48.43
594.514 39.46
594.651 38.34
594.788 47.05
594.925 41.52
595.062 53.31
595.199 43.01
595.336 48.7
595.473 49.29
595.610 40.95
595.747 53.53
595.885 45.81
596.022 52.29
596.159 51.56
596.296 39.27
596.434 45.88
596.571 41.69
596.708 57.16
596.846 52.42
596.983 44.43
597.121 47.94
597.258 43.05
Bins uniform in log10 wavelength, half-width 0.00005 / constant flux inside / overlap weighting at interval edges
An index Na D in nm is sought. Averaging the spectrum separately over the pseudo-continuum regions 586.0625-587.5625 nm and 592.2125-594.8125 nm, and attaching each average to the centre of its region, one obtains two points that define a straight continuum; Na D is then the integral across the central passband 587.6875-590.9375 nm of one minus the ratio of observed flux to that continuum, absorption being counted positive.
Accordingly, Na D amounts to 0.49 nm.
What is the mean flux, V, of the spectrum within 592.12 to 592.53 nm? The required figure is 46.4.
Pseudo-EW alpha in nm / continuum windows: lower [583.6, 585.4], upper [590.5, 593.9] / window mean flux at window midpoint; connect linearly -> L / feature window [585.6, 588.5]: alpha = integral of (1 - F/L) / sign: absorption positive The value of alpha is 0.04 nm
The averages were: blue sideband 45.5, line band 44.5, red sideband 44.3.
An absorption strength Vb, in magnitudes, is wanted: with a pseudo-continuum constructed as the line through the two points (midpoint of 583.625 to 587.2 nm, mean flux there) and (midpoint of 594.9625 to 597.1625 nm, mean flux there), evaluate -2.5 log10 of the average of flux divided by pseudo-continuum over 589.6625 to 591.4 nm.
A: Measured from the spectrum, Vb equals 0.131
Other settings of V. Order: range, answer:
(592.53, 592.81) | 48.2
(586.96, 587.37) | 47.3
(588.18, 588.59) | 41.3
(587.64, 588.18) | 44.3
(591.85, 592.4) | 43.8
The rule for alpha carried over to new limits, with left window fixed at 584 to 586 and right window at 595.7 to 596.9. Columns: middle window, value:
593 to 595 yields 0.14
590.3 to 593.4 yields 0.22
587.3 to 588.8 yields 0.11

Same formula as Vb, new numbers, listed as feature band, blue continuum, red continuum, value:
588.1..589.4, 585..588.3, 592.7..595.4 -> 0.21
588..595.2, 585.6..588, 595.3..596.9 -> 0.11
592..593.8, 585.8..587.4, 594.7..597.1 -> 0.04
